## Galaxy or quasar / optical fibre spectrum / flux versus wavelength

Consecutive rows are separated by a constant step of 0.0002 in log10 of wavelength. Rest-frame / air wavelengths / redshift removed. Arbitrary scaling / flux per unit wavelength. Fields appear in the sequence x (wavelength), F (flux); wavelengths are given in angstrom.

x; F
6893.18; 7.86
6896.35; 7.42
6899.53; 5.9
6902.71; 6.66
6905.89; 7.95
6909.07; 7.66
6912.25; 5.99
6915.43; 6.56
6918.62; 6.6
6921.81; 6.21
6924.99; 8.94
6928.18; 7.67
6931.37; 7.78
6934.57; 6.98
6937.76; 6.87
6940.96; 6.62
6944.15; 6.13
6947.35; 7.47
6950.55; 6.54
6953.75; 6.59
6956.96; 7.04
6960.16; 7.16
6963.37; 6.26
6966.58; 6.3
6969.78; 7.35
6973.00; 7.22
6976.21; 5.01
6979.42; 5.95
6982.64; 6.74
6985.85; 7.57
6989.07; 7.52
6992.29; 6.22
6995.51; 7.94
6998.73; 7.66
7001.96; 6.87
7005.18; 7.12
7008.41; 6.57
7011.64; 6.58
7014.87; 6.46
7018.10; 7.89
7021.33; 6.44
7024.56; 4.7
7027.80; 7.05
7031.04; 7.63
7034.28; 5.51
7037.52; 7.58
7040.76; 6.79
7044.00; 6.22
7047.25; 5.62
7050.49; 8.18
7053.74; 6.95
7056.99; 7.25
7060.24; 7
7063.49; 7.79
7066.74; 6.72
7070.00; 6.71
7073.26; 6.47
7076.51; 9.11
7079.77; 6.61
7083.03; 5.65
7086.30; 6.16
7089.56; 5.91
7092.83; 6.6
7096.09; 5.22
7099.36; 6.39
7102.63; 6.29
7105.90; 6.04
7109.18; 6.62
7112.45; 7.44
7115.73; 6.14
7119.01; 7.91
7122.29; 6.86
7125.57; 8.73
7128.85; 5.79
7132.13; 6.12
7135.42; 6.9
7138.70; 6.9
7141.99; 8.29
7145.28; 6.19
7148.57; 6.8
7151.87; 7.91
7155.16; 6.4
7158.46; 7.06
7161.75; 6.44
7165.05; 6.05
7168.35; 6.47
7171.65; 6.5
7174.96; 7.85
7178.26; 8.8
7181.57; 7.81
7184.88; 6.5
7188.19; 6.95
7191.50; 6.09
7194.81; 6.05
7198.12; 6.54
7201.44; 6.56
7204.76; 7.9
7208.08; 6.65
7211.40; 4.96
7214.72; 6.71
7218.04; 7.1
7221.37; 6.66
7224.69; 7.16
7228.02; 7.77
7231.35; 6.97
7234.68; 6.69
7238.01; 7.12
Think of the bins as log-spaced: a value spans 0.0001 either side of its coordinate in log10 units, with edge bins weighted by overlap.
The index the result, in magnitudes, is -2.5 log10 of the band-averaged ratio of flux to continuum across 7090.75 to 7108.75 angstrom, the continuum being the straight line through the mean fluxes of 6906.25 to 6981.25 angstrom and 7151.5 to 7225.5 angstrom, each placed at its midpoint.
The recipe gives 0.11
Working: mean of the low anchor 6.84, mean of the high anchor 6.81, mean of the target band 6.14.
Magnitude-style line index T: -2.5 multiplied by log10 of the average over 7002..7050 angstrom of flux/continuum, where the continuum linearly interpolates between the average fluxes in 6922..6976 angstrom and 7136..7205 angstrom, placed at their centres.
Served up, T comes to 0.05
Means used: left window 6.98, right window 6.93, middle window 6.63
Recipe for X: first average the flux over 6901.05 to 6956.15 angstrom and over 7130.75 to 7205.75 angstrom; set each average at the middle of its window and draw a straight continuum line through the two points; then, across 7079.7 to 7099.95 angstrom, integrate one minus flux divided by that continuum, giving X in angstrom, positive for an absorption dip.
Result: 2.7 angstrom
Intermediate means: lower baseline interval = 7.01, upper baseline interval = 6.91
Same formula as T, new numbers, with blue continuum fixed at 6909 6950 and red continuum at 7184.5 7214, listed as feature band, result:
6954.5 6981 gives 0.06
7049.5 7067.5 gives -0.09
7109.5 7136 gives -0.06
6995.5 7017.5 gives -0.02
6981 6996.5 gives -0.04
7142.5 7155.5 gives -0.07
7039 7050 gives 0.06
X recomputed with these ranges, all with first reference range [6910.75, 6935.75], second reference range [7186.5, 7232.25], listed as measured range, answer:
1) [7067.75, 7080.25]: -0.65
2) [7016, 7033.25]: 0.67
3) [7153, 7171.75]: 0.70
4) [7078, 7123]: 2.90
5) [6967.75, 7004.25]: 0.53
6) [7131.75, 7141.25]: -0.07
